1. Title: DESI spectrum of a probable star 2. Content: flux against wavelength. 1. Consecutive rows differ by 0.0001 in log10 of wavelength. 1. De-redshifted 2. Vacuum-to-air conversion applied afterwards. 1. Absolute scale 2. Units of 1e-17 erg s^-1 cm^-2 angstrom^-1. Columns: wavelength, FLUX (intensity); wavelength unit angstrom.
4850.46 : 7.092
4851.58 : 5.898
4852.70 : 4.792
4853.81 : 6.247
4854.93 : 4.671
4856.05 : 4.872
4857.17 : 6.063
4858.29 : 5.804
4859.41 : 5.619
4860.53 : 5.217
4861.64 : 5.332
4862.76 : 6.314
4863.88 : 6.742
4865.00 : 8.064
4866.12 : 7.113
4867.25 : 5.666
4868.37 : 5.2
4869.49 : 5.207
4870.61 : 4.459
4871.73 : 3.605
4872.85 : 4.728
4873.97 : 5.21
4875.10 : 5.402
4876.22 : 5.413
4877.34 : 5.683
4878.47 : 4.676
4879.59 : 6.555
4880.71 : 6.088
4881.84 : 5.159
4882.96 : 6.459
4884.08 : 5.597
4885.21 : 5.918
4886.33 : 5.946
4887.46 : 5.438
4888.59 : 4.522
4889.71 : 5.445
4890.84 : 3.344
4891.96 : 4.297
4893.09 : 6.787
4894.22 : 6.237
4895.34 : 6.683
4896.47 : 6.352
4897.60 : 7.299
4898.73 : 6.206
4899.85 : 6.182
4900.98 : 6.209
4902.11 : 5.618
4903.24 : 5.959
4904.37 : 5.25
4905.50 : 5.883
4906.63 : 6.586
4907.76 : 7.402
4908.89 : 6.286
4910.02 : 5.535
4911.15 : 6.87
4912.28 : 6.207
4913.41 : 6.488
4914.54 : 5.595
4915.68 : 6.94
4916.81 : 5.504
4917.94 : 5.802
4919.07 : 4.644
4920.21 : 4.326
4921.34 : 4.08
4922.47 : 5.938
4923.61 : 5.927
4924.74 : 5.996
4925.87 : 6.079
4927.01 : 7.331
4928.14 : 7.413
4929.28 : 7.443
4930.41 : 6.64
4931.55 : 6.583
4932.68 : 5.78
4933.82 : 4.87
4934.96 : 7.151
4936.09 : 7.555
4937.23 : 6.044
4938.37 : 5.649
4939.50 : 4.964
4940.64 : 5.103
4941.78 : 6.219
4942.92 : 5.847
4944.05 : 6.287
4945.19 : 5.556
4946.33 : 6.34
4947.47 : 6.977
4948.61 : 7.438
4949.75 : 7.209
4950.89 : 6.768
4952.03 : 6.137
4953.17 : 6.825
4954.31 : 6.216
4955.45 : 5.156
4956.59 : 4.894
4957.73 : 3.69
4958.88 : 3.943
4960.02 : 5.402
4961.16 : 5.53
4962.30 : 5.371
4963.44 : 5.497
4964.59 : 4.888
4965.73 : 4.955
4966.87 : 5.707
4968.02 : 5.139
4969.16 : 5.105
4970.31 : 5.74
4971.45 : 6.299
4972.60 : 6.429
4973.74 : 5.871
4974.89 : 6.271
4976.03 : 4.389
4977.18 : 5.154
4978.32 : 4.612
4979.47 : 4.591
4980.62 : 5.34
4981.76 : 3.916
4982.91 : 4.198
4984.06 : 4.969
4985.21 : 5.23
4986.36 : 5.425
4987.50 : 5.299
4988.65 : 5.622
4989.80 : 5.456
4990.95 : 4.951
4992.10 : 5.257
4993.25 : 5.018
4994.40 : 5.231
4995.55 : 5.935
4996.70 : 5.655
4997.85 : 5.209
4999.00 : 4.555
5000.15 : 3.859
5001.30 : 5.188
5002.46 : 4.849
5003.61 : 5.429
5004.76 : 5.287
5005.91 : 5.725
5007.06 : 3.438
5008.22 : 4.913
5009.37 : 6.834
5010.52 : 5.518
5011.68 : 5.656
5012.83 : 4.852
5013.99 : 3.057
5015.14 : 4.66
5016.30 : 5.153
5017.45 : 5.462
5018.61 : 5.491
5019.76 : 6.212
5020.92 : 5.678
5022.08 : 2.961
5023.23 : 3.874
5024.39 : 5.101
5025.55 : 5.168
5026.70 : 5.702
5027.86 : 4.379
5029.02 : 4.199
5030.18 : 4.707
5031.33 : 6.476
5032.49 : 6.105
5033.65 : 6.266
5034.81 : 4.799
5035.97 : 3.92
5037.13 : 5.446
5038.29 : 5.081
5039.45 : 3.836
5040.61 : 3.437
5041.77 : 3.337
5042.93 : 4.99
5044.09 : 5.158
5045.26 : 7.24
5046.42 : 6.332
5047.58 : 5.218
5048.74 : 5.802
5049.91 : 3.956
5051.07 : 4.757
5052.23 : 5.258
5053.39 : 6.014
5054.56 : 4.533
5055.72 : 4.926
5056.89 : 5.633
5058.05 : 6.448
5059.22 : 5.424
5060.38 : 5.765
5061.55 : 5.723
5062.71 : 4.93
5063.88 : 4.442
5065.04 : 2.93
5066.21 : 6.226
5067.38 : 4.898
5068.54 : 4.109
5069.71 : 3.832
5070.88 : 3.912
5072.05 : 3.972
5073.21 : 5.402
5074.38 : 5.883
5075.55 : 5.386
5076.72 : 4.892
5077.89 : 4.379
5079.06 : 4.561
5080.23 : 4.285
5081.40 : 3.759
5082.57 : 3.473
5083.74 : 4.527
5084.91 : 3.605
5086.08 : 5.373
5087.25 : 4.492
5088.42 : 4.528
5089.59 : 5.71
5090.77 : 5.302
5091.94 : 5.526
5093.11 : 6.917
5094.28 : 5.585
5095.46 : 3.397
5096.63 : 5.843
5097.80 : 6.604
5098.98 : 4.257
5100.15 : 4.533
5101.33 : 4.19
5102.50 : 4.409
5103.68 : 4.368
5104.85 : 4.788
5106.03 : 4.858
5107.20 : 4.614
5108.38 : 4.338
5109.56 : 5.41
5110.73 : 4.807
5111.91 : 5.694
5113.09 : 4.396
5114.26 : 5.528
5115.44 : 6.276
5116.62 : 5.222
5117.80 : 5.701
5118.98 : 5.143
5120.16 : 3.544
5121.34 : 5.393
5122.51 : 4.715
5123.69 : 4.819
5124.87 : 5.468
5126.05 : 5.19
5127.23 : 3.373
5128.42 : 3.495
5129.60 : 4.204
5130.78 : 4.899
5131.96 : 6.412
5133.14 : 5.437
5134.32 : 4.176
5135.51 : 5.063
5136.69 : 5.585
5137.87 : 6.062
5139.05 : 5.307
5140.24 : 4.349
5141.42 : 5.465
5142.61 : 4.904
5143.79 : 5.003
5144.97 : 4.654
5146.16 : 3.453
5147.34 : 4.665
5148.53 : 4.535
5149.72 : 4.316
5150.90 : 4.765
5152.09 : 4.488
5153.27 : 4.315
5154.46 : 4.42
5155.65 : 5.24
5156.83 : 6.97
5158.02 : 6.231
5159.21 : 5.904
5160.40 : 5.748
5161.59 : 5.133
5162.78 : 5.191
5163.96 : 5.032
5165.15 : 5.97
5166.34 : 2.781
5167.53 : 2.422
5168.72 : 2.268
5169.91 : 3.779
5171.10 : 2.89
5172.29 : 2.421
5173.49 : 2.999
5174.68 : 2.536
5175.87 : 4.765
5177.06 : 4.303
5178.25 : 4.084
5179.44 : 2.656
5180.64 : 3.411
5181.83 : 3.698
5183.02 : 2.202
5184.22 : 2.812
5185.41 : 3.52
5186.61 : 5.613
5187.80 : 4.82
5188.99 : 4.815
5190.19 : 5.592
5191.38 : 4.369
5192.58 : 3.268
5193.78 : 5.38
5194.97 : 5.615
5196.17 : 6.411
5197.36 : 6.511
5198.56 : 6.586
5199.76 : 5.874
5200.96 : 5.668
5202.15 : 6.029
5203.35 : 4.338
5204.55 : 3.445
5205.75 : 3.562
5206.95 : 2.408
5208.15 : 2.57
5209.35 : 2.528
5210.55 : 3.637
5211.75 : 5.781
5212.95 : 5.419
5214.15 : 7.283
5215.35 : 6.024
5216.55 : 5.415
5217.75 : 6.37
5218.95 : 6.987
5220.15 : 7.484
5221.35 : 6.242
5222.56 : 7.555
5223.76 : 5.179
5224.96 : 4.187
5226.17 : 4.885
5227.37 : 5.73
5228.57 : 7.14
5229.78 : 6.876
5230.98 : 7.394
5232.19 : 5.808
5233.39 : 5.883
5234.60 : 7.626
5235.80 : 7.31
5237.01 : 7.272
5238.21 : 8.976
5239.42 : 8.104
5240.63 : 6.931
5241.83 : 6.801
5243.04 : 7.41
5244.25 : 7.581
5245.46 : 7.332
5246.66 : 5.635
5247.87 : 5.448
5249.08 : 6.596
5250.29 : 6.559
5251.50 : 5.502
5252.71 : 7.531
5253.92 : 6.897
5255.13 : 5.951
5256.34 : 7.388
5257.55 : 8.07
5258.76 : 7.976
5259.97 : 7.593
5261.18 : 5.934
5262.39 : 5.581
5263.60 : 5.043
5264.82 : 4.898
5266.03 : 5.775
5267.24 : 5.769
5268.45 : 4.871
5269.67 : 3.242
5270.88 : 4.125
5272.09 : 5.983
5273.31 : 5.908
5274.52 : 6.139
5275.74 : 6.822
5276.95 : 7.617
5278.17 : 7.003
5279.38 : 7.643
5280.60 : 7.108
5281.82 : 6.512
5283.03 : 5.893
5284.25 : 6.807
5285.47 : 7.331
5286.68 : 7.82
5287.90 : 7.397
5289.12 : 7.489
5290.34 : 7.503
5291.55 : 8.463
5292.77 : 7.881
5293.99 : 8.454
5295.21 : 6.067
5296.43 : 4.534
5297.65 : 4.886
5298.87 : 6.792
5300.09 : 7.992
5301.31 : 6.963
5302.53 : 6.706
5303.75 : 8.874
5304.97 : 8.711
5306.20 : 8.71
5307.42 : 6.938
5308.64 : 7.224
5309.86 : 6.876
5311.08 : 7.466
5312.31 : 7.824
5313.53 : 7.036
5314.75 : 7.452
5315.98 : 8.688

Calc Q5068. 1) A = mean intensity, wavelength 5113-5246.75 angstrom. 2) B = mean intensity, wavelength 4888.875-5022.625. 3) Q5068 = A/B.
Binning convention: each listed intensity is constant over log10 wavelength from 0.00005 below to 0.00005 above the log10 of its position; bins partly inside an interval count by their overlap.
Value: 0.91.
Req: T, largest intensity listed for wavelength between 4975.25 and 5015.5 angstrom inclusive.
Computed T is 6.834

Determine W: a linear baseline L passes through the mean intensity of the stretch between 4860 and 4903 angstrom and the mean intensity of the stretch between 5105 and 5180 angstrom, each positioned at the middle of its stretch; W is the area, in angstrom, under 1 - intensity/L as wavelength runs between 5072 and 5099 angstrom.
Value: -0.3 angstrom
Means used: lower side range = 5.7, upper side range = 4.66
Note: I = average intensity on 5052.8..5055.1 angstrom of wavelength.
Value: 5.28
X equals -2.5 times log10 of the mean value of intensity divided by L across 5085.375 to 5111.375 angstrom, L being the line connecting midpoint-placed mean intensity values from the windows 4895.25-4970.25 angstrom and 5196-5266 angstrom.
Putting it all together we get 0.209 mag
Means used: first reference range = 5.95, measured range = 4.99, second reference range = 6.12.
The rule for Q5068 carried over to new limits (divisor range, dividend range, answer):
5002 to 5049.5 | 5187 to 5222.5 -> 1.03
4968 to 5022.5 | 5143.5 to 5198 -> 0.85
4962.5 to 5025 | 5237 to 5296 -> 1.30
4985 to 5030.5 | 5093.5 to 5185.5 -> 0.91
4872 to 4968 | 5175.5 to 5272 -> 0.96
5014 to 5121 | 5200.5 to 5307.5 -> 1.29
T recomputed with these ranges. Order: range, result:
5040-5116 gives 7.24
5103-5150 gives 6.412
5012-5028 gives 6.212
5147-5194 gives 6.97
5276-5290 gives 7.82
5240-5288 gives 8.07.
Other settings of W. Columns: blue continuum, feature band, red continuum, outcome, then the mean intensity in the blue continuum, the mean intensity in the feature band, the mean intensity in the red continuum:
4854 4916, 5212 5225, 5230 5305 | 0.7 angstrom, 5.79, 6.27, 6.73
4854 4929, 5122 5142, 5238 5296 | 4.4 angstrom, 5.79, 4.94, 6.67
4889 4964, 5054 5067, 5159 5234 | 0.5 angstrom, 5.96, 5.18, 4.81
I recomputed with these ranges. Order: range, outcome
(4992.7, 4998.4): 5.41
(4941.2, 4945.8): 5.98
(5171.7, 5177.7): 3.41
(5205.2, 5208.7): 2.84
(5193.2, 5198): 5.99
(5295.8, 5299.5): 5.42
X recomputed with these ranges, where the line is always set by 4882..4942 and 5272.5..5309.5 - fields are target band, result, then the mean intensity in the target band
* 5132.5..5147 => 0.322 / 4.96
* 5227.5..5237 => 0.019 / 6.83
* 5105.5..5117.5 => 0.270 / 5.13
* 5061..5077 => 0.332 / 4.75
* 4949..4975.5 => 0.092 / 5.62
